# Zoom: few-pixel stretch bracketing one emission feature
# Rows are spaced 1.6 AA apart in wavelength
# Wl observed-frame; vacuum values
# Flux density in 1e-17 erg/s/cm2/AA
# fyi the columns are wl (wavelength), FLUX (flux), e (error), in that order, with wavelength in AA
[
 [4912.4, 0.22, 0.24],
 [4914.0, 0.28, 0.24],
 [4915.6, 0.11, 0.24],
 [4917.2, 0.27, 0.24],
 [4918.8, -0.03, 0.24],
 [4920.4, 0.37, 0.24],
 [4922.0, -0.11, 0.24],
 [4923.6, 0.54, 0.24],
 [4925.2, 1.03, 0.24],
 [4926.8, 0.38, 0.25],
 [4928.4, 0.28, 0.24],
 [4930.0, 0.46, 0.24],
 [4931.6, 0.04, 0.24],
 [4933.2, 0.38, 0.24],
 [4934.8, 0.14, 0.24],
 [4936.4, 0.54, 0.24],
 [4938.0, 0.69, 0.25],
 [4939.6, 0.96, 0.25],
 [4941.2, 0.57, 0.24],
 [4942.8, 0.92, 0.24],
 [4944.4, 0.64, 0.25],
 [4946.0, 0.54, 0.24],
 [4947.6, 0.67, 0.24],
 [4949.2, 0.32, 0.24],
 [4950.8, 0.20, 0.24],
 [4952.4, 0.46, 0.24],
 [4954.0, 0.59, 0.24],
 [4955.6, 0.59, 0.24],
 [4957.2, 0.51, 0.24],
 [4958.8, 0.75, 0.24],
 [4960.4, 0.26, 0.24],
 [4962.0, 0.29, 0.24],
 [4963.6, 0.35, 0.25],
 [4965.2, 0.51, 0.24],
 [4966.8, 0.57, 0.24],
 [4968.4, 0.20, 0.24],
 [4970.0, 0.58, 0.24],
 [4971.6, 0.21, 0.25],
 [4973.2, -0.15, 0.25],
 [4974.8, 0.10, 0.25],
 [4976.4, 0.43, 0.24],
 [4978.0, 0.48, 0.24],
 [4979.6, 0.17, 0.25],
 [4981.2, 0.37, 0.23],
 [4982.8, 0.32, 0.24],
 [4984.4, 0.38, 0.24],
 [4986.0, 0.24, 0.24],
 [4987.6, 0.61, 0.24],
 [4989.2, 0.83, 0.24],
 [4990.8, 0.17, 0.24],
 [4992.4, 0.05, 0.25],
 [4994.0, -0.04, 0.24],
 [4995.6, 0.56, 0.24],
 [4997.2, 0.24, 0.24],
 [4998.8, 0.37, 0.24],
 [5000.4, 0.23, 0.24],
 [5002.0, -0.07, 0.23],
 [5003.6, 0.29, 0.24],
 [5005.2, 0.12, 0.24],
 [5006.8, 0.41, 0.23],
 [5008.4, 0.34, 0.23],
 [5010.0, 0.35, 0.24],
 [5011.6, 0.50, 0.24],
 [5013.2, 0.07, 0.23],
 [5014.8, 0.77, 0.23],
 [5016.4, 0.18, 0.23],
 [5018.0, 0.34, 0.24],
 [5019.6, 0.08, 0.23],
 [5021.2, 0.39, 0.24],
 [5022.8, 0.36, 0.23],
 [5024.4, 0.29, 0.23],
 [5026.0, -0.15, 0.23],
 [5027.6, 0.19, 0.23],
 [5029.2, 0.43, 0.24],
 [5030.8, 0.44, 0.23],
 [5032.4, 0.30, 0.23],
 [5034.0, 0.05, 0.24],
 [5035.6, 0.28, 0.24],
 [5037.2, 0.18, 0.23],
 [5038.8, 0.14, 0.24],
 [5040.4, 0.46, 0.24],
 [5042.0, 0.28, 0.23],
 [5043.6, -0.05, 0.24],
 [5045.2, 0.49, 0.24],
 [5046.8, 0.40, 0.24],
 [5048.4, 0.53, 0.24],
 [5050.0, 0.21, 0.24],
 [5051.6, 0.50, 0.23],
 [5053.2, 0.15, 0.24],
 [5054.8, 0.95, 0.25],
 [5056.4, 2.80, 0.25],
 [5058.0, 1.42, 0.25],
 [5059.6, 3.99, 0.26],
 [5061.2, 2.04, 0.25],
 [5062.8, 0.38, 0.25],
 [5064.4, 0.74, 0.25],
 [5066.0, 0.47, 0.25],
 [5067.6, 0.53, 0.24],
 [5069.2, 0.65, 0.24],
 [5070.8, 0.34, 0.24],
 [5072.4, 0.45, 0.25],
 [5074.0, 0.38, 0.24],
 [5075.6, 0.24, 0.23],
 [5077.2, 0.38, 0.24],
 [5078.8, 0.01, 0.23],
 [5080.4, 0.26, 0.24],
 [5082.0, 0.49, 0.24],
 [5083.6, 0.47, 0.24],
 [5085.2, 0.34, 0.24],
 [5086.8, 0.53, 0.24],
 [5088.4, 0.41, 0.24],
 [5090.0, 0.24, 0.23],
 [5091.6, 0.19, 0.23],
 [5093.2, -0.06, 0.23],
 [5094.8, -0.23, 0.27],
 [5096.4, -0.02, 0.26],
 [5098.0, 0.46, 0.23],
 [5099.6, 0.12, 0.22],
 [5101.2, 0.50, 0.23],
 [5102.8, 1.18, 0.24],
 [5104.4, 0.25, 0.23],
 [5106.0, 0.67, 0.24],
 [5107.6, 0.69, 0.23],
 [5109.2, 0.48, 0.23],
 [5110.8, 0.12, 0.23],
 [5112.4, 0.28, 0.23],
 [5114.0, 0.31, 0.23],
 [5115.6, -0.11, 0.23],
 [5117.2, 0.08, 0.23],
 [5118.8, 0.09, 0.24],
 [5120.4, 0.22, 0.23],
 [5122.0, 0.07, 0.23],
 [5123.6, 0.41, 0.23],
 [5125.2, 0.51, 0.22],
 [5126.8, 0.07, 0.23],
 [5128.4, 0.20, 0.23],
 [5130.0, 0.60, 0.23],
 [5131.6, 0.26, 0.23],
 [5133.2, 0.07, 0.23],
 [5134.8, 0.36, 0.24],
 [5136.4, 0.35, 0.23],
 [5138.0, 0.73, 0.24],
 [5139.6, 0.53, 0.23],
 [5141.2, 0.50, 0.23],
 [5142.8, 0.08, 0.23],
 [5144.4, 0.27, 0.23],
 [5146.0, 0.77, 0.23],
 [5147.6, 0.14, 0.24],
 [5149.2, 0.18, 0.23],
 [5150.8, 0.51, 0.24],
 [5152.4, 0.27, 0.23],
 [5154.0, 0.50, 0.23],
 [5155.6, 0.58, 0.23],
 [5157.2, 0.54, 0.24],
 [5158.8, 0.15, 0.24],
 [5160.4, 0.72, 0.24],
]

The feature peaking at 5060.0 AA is [O II] 3727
